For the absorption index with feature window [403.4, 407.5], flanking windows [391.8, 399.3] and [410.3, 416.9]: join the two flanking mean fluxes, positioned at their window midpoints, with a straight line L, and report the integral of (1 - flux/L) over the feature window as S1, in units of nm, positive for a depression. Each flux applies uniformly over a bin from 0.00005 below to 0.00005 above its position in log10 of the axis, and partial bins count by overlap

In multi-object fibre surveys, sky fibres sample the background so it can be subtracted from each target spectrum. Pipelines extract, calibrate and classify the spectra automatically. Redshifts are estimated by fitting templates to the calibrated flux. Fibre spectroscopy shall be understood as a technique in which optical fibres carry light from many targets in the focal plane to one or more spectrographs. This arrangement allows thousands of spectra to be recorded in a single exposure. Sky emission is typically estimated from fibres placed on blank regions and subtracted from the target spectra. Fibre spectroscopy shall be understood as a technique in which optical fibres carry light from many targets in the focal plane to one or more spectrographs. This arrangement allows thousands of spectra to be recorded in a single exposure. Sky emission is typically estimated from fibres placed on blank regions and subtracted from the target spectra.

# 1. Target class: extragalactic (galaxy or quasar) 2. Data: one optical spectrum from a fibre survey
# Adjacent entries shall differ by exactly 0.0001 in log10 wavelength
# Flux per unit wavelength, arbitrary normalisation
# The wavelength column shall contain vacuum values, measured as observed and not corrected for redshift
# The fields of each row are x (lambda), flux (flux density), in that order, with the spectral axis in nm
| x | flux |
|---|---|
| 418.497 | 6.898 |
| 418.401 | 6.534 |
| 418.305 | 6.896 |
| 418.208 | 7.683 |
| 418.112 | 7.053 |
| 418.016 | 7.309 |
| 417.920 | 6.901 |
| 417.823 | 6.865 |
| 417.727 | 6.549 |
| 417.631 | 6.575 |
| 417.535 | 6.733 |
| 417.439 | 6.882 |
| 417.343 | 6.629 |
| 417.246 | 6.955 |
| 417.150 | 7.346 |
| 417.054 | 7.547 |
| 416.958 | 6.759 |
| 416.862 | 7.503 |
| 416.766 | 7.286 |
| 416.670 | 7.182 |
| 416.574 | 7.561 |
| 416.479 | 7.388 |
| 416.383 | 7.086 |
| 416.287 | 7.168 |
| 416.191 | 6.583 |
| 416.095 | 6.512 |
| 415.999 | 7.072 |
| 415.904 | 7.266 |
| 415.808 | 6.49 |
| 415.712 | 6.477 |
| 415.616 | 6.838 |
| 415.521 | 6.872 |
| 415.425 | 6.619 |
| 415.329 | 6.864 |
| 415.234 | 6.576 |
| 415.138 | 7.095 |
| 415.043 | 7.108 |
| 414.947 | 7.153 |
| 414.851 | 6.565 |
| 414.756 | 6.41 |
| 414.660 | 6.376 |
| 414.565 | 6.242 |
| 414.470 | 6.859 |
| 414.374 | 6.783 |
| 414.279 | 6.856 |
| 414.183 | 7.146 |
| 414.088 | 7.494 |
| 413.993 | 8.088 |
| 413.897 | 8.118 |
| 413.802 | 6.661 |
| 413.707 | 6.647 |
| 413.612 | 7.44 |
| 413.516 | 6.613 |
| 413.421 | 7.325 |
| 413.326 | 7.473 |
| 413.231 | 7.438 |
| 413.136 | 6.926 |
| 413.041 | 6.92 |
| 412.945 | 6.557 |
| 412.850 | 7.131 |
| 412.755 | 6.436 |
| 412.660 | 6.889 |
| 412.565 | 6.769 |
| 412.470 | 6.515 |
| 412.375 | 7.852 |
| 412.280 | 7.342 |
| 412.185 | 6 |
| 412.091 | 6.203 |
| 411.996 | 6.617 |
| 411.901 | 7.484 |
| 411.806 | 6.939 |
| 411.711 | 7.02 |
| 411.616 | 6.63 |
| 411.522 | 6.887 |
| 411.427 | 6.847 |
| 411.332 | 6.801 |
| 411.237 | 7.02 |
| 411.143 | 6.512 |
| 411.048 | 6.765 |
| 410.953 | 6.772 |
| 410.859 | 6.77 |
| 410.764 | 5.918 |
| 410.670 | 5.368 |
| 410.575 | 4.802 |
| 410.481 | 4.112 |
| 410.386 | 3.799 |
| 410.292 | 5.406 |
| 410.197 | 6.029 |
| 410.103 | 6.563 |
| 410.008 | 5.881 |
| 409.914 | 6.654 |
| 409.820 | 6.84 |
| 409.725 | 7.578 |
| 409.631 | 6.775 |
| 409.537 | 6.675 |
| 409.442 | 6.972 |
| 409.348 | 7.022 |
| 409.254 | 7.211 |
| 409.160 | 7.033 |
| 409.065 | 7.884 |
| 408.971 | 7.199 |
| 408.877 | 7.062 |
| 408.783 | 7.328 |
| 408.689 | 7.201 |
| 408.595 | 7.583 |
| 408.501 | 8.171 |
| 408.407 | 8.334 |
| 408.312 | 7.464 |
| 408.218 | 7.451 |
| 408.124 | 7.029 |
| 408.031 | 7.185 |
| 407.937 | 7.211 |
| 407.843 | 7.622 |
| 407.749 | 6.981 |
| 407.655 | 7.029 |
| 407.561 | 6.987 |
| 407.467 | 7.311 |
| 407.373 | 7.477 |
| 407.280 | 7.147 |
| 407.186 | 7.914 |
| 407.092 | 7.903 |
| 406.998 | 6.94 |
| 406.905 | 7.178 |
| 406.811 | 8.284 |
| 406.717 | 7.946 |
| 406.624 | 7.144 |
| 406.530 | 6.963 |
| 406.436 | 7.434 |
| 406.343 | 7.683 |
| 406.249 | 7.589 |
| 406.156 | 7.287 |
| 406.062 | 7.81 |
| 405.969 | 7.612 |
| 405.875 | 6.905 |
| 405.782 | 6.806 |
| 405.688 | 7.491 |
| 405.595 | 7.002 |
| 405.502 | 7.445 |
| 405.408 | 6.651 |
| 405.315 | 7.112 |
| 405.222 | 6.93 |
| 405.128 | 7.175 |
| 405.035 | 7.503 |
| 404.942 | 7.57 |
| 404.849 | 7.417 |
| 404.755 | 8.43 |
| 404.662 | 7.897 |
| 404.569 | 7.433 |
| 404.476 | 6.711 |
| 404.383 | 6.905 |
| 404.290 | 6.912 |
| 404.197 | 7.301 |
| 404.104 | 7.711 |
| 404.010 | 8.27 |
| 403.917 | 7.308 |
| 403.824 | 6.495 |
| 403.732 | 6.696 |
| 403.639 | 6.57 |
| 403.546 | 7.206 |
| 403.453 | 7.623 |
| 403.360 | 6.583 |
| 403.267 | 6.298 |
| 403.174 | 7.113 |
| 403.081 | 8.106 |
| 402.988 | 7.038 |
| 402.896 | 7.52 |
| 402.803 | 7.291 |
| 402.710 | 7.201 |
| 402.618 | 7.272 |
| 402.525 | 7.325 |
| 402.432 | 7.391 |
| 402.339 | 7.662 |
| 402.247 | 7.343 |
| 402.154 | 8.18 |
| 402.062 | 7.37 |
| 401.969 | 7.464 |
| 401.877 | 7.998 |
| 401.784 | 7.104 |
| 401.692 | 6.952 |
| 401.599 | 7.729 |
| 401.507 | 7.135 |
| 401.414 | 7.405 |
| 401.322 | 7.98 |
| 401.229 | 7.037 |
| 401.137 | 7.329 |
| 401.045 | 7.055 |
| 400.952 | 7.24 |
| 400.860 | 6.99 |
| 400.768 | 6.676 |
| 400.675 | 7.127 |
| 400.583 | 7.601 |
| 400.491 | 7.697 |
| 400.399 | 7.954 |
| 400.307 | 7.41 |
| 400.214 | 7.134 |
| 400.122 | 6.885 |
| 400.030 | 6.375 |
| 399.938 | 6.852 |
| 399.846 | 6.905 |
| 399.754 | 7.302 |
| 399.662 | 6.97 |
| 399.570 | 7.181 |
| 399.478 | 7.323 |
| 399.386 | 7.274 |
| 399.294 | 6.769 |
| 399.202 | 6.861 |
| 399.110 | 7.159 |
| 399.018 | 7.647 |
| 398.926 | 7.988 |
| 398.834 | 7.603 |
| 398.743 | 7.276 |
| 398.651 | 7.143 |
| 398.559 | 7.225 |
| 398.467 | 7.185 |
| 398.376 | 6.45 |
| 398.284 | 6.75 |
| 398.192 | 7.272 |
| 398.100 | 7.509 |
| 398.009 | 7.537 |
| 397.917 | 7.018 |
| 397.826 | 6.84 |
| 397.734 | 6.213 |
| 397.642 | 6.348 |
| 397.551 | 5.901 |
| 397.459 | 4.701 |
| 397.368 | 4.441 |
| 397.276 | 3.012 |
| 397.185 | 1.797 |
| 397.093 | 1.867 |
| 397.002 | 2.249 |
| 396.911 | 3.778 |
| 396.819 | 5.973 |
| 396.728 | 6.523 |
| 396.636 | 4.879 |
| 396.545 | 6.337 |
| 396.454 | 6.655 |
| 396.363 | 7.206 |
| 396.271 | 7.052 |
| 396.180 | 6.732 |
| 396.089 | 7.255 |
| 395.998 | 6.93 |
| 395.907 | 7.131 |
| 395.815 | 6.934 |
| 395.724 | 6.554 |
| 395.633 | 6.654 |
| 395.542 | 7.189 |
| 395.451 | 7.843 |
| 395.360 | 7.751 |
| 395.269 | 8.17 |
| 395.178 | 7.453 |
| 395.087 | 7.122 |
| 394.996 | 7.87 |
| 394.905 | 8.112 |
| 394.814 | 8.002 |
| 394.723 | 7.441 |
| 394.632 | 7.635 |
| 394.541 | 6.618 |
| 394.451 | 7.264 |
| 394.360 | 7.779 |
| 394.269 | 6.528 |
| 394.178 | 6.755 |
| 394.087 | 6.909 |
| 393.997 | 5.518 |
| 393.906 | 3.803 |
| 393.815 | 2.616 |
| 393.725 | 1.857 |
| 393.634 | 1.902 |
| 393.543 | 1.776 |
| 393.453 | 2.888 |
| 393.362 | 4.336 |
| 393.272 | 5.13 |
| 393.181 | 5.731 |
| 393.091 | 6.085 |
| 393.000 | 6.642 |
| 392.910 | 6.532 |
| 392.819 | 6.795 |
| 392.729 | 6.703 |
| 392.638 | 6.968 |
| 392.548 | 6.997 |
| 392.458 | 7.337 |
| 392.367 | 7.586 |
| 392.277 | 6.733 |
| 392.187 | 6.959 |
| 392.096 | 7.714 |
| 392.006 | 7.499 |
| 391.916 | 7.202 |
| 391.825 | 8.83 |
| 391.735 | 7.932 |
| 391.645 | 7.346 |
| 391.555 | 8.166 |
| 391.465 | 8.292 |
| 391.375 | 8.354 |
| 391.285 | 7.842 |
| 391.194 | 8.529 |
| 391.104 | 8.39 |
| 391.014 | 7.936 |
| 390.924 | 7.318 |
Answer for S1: -0.488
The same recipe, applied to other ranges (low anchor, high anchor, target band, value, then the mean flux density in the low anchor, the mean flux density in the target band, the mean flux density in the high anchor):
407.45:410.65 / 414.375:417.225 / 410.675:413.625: 0.012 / 6.82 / 6.84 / 6.92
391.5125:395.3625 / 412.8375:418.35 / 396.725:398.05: 0.333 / 6.43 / 4.89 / 6.99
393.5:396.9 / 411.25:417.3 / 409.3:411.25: 0.185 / 6.37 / 6.19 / 6.96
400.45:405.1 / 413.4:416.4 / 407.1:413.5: 0.193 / 7.32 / 6.86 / 6.91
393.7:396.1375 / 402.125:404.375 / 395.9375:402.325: 0.303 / 6.77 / 6.69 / 7.25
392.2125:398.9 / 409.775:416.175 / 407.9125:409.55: -0.199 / 6.16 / 7.35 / 6.68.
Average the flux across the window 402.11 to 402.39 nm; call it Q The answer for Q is 7.72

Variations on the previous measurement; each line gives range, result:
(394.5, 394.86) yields 7.43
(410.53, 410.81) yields 5.37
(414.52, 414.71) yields 6.31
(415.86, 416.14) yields 6.96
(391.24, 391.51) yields 8.17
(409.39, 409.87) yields 6.97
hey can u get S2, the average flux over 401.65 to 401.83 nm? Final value 7.05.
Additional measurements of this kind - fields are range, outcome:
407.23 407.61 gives 7.24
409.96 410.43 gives 5.55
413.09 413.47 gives 7.3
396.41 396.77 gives 6.09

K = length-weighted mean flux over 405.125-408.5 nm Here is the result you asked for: 7.36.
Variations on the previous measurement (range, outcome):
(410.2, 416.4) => 6.71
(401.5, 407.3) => 7.34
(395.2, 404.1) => 6.84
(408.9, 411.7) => 6.45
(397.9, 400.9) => 7.18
